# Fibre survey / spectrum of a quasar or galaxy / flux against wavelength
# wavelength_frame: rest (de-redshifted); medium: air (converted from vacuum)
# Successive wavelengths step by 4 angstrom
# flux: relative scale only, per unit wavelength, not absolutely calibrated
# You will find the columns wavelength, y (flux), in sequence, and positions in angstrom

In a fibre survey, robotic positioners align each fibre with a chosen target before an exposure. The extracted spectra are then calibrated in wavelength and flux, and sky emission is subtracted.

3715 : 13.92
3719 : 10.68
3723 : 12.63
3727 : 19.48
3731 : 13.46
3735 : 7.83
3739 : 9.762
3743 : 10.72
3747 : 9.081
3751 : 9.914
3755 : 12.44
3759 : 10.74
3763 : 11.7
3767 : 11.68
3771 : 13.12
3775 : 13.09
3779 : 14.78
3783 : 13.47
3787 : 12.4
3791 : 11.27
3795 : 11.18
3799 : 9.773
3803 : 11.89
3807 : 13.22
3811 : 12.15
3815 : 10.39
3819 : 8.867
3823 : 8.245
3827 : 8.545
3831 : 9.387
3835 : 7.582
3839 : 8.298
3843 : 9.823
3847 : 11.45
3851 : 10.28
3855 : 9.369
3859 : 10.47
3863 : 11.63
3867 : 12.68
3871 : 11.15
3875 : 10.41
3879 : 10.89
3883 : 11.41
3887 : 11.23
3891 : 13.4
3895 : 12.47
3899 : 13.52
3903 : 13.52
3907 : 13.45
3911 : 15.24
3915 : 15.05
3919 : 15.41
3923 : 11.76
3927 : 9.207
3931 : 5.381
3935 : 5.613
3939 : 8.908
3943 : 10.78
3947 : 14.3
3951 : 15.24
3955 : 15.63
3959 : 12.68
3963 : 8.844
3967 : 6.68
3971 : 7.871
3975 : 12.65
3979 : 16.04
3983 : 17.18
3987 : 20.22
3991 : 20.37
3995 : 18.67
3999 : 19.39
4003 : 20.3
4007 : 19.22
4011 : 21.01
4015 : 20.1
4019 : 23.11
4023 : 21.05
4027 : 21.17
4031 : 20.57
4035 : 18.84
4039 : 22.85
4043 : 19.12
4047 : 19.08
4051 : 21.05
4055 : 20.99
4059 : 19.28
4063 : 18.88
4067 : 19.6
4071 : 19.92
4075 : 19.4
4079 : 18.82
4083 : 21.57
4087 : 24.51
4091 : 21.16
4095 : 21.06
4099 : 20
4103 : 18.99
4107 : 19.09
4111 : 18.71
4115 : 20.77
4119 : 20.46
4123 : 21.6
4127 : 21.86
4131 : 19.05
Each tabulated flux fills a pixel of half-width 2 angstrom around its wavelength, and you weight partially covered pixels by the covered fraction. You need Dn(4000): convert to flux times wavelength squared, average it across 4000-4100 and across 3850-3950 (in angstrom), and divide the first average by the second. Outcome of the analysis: 1.91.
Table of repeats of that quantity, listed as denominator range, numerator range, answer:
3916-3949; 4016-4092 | 2.12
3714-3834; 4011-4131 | 2.08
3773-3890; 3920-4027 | 1.47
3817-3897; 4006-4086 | 2.15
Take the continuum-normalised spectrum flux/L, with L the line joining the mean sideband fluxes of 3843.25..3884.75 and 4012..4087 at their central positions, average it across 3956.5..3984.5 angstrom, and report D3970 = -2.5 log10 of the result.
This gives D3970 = 0.37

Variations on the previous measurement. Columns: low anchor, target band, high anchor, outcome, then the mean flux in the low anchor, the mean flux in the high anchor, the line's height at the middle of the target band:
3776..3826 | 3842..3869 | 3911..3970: 0.05 mag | 11.4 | 11.2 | 11.3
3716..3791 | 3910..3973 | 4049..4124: 0.44 mag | 12.1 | 20.3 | 16.7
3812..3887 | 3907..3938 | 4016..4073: 0.23 mag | 10.1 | 20.4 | 14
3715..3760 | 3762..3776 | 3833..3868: -0.11 mag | 11.6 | 10.1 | 11.2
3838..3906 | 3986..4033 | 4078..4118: -0.20 mag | 11.4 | 20.5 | 16.9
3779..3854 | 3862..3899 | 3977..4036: 0.16 mag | 10.6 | 19.8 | 13.7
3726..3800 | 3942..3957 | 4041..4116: 0.18 mag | 11.8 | 20.1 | 16.7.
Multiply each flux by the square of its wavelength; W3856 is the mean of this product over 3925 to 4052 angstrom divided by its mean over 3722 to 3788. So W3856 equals 1.5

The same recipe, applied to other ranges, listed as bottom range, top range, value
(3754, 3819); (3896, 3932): 1.13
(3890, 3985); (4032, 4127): 1.80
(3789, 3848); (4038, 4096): 2.29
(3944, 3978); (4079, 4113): 1.86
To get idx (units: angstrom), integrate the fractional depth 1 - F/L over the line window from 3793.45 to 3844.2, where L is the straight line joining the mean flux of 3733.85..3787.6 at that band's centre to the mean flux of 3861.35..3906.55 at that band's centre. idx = 7.9 angstrom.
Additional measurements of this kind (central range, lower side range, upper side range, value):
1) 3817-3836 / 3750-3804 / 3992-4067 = 7.0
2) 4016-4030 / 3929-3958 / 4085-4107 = -4.7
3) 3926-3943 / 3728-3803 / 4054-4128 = 9.0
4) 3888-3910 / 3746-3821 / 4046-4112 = 2.5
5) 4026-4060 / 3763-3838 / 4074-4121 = -3.0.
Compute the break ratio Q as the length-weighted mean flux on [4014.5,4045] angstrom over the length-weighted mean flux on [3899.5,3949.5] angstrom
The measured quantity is 1.79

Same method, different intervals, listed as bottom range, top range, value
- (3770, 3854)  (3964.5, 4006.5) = 1.47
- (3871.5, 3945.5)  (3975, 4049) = 1.71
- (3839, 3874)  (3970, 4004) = 1.60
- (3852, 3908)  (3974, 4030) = 1.65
